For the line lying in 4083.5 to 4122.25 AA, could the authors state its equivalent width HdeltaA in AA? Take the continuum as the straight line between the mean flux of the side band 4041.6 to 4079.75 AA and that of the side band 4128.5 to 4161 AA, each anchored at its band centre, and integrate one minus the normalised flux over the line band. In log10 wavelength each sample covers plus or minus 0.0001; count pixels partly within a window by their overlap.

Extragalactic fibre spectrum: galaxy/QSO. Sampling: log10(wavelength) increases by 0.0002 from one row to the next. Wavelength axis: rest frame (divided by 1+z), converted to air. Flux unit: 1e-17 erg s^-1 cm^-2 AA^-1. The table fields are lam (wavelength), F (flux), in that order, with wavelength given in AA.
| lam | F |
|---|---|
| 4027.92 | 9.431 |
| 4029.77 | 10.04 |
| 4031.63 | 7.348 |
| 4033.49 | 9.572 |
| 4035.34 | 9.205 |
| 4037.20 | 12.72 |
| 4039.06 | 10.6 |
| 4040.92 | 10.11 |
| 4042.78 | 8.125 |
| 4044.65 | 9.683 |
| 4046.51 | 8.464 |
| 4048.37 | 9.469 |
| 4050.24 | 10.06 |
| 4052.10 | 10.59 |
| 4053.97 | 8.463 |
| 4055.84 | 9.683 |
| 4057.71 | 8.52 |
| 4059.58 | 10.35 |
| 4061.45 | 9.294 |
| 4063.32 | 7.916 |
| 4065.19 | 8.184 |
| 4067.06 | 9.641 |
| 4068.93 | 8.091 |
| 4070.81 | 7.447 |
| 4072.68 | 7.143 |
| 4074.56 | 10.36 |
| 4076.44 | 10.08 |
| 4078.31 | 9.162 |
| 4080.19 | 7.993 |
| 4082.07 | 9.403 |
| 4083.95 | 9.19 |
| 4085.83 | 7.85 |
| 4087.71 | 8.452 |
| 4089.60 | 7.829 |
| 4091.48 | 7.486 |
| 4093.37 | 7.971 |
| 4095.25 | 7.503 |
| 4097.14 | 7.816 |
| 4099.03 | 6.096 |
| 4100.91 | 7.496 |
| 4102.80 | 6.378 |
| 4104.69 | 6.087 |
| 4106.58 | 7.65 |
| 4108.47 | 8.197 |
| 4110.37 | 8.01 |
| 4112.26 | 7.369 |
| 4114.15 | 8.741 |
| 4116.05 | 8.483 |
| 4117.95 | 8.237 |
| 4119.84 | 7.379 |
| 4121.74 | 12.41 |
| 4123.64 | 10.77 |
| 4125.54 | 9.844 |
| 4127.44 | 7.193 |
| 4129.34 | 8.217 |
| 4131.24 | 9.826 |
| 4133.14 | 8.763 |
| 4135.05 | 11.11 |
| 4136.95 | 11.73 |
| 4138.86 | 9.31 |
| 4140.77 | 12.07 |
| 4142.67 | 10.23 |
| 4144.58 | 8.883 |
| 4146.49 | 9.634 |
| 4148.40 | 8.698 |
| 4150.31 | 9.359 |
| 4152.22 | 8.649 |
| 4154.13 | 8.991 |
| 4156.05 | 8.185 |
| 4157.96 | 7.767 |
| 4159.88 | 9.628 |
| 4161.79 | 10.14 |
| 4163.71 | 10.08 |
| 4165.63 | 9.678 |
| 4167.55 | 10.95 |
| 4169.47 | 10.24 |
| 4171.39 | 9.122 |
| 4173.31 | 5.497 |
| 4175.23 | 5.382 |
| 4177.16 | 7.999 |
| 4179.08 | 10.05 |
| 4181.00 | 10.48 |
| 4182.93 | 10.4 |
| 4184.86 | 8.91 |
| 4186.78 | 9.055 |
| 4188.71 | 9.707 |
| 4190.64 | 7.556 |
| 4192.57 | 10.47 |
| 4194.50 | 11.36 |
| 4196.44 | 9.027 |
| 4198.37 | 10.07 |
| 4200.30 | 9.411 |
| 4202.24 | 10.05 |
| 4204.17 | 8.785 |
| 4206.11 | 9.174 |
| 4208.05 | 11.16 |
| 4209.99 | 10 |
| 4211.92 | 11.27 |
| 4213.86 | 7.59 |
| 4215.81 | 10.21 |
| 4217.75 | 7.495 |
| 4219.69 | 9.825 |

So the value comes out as 5.81 AA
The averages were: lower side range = 9.03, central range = 7.87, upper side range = 9.48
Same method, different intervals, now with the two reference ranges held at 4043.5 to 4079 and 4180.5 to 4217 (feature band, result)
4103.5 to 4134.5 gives 2.5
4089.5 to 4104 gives 3.1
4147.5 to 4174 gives 1.2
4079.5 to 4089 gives 0.6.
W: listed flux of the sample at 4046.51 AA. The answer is 8.464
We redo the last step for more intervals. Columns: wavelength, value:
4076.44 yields 10.08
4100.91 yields 7.496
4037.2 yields 12.72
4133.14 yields 8.763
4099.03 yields 6.096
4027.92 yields 9.431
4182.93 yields 10.4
